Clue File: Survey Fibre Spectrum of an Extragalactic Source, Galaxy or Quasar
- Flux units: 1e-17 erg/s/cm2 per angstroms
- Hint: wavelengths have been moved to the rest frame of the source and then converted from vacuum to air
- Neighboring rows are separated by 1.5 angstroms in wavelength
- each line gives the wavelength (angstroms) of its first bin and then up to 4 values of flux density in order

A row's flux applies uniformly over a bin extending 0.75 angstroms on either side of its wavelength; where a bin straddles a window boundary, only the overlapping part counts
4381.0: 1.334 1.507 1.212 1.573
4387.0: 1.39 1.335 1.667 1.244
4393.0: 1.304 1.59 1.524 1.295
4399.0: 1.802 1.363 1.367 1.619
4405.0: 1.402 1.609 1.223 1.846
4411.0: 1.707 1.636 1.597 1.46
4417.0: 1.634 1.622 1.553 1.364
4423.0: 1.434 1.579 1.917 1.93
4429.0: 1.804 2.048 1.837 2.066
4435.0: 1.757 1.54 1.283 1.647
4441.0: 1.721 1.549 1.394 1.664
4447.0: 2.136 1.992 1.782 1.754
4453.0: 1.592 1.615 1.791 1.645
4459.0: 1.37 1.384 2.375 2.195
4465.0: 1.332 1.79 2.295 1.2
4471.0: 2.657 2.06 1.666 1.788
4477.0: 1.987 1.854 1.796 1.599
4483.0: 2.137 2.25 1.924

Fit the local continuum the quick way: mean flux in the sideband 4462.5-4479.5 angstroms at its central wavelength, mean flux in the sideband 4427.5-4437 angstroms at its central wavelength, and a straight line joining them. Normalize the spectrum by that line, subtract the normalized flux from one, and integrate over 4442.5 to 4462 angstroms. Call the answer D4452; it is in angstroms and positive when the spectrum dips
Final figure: 1.9 angstroms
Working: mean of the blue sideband 1.86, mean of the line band 1.7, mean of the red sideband 1.9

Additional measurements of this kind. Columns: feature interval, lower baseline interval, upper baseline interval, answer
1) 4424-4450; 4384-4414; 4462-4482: -1.0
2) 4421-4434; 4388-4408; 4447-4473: -1.1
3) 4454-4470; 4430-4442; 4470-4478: 1.5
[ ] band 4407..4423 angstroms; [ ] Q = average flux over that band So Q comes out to 1.56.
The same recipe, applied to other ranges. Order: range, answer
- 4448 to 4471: 1.77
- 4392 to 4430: 1.57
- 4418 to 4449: 1.7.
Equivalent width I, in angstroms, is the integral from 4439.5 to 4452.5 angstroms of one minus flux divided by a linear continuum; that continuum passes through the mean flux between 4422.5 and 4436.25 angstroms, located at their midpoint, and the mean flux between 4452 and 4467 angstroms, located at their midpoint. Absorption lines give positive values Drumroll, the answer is 0.1 angstroms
